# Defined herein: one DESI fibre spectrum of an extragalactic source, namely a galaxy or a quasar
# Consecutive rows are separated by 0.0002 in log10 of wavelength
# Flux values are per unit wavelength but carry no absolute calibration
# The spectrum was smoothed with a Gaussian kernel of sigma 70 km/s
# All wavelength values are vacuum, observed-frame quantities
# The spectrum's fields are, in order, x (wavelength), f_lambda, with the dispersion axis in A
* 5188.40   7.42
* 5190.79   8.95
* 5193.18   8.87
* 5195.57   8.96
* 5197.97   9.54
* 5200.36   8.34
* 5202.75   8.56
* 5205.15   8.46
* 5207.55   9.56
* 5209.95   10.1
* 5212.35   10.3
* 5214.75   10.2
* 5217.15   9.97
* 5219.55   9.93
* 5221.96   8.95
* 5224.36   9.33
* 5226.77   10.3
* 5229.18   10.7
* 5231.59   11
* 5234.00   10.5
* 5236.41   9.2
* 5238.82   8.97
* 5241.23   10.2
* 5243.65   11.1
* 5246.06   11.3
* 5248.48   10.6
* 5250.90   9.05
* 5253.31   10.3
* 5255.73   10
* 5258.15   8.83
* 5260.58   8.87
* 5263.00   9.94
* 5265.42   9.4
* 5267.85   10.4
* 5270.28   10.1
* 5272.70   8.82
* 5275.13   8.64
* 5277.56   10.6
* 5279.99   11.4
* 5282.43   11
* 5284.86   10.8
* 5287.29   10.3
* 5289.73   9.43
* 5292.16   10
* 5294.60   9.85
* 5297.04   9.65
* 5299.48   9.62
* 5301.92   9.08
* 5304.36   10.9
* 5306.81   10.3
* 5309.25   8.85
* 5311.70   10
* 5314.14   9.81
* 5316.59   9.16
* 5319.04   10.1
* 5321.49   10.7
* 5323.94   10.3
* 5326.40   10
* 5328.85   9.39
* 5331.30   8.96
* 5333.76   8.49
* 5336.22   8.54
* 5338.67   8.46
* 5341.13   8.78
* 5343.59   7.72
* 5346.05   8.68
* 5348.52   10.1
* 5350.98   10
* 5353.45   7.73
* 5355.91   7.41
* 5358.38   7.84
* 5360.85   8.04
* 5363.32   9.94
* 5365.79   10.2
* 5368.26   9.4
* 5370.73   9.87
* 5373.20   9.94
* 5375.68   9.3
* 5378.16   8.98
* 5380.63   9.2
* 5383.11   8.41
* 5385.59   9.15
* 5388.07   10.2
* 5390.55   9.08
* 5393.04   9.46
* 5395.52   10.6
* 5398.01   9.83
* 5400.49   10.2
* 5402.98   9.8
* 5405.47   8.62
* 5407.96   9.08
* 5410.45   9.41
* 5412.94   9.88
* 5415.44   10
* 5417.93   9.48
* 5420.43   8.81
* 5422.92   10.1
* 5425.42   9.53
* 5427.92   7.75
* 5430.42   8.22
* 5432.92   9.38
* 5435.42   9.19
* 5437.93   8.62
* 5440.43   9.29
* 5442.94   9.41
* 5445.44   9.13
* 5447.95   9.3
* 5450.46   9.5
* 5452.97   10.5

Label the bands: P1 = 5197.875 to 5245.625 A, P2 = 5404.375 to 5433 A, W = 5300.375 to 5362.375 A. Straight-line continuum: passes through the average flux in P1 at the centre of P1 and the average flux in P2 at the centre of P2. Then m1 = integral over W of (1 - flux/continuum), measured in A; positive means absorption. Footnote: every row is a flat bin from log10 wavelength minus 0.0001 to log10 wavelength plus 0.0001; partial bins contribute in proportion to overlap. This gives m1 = 1.8 A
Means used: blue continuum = 9.79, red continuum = 9.18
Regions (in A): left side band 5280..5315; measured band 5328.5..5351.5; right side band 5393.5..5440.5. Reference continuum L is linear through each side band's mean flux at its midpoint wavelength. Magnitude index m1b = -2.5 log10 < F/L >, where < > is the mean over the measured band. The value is 0.11 mag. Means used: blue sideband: 10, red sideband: 9.36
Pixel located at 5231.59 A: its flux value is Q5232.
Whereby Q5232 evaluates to 11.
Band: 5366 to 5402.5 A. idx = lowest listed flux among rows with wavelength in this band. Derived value 8.41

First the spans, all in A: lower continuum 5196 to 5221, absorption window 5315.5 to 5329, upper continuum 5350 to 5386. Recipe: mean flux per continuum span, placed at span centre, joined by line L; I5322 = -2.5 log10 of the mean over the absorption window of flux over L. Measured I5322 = -0.10 mag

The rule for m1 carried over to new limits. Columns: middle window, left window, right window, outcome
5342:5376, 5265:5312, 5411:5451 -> 2.10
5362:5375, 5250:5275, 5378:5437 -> -0.60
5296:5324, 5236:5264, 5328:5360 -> -2.45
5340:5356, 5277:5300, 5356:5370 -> 0.90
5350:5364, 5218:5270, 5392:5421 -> 1.88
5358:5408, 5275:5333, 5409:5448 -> 0.34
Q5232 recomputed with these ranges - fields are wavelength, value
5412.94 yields 9.88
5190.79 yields 8.95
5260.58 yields 8.87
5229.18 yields 10.7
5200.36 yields 8.34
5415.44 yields 10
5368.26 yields 9.4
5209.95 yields 10.1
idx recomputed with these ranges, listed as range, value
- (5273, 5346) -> 7.72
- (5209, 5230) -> 8.95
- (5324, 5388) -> 7.41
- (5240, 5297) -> 8.64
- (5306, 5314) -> 8.85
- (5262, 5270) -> 9.4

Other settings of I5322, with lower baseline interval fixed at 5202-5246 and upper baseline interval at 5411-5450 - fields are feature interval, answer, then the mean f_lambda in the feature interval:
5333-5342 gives 0.12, 8.57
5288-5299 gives -0.01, 9.75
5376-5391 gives 0.02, 9.19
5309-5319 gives 0.00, 9.59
